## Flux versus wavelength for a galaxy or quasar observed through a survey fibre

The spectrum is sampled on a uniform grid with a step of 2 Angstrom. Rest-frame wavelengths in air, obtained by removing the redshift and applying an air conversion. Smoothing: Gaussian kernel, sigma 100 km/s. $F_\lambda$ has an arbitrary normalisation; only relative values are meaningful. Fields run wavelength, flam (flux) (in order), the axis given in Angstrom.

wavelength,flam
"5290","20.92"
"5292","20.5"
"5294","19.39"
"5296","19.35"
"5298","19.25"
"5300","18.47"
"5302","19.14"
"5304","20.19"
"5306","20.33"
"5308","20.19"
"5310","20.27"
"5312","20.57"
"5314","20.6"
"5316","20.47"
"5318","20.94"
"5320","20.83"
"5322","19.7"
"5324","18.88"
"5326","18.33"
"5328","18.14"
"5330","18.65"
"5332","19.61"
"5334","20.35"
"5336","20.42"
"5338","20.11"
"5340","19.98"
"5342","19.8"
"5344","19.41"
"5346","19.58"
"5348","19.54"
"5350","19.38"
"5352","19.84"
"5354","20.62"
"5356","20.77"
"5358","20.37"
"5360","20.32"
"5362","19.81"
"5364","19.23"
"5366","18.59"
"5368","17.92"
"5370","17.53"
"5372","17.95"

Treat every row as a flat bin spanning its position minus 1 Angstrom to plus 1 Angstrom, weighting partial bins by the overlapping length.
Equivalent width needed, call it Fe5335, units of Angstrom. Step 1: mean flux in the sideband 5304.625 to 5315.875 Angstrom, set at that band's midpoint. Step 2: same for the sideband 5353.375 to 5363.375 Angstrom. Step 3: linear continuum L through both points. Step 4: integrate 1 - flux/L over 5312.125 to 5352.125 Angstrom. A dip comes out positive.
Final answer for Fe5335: 1.21 Angstrom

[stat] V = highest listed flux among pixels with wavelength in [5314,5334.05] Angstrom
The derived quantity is 20.94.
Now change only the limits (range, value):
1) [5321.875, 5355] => 20.62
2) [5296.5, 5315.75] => 20.6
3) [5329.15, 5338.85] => 20.42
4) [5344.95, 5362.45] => 20.77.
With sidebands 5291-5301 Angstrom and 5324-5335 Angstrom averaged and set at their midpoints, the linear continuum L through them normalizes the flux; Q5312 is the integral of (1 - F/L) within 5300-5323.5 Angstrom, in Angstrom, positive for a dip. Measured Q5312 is -1.2 Angstrom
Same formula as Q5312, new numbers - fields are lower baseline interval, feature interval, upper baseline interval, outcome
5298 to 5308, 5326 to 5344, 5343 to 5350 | 0.0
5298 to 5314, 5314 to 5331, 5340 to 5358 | 0.3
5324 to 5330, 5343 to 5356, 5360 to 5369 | -0.7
